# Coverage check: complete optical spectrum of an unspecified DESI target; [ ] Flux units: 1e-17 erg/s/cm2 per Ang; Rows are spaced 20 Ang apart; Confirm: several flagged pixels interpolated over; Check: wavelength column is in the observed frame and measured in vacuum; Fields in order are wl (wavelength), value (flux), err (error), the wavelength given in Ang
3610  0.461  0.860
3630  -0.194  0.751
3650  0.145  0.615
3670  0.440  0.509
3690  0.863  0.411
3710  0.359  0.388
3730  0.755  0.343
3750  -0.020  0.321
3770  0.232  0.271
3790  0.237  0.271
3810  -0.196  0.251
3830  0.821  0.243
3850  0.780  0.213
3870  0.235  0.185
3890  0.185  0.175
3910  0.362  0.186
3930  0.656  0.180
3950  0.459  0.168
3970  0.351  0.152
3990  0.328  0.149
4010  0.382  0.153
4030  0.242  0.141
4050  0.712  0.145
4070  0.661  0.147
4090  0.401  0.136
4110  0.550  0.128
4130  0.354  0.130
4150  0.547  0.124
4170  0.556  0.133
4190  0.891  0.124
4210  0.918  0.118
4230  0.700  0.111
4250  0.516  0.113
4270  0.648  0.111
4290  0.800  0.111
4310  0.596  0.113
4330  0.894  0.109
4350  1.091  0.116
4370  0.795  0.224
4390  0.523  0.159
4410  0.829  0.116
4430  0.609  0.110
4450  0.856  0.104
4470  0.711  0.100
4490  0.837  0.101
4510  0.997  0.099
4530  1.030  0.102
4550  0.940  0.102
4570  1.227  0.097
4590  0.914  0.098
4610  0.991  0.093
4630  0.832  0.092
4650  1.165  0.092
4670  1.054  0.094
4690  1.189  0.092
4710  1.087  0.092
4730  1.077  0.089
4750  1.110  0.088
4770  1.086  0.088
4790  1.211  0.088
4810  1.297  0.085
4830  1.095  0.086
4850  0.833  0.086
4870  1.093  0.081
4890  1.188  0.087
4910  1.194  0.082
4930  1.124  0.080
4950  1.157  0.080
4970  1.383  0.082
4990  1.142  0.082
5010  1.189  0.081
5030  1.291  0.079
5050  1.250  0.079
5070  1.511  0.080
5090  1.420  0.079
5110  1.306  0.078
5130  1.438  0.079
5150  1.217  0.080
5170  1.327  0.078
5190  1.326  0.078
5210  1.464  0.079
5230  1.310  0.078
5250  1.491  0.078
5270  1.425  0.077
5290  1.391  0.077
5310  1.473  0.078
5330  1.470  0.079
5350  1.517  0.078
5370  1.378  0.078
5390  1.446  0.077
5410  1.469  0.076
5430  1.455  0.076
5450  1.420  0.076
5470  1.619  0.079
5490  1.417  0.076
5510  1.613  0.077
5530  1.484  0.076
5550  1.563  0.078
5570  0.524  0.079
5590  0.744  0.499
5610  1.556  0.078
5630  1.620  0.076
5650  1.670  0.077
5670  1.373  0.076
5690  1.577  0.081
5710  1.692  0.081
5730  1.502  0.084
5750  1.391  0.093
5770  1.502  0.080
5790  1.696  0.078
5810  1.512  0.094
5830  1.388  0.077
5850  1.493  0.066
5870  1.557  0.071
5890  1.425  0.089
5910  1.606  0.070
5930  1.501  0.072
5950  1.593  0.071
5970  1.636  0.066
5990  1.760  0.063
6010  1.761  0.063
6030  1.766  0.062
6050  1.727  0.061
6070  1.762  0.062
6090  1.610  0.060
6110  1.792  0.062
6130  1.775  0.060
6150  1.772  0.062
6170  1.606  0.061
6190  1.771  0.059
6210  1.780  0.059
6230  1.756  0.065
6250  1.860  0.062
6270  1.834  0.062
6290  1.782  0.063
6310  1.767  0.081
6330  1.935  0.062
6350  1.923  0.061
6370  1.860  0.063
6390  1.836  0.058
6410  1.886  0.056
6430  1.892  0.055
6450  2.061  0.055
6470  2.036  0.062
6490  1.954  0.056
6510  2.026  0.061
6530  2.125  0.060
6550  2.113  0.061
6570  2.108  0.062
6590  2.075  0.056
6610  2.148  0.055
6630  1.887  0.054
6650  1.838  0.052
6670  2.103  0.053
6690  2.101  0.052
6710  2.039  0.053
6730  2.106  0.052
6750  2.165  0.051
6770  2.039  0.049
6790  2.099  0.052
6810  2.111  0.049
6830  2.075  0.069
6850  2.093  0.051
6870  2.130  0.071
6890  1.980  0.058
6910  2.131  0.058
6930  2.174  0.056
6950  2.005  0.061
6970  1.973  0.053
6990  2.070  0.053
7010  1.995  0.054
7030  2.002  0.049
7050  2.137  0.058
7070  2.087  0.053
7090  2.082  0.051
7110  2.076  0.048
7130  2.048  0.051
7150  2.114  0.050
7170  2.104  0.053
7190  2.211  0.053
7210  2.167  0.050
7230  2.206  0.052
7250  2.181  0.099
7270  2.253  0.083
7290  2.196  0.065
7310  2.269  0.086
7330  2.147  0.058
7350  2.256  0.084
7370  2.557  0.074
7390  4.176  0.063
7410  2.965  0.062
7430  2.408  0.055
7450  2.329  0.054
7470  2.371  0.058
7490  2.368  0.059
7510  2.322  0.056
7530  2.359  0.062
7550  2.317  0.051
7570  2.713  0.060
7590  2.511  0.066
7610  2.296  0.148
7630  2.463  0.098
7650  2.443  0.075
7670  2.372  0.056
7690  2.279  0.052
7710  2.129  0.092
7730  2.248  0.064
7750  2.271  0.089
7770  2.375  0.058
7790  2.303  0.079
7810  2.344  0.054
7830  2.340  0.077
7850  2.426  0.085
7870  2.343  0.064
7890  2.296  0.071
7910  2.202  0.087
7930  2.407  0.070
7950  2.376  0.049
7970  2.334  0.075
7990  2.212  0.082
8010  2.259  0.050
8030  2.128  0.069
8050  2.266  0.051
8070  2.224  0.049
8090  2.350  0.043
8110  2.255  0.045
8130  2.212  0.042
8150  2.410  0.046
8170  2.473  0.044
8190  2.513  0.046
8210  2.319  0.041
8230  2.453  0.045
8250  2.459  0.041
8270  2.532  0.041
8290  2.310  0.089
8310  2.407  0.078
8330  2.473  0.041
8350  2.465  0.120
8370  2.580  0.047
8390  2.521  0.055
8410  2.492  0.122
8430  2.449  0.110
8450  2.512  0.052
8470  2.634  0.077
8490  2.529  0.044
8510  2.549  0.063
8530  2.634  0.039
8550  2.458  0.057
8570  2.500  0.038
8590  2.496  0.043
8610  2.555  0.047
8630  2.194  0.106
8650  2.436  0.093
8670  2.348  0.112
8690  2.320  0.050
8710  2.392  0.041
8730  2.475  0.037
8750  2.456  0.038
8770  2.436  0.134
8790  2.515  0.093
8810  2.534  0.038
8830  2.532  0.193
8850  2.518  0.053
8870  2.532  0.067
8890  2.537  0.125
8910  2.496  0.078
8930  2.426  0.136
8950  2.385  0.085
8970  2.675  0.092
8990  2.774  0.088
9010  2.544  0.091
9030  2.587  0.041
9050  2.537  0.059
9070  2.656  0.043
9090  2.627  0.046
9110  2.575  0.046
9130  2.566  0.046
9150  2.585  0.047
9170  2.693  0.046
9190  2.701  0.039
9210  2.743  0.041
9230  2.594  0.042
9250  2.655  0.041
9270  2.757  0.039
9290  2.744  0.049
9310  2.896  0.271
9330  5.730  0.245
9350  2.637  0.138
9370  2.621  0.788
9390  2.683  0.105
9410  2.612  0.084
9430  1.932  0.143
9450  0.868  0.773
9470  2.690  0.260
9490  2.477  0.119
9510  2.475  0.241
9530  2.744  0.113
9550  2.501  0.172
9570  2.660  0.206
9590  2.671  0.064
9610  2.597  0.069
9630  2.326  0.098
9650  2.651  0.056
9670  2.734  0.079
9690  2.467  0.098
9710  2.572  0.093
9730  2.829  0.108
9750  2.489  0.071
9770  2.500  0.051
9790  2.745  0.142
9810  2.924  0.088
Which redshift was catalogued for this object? 0.126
